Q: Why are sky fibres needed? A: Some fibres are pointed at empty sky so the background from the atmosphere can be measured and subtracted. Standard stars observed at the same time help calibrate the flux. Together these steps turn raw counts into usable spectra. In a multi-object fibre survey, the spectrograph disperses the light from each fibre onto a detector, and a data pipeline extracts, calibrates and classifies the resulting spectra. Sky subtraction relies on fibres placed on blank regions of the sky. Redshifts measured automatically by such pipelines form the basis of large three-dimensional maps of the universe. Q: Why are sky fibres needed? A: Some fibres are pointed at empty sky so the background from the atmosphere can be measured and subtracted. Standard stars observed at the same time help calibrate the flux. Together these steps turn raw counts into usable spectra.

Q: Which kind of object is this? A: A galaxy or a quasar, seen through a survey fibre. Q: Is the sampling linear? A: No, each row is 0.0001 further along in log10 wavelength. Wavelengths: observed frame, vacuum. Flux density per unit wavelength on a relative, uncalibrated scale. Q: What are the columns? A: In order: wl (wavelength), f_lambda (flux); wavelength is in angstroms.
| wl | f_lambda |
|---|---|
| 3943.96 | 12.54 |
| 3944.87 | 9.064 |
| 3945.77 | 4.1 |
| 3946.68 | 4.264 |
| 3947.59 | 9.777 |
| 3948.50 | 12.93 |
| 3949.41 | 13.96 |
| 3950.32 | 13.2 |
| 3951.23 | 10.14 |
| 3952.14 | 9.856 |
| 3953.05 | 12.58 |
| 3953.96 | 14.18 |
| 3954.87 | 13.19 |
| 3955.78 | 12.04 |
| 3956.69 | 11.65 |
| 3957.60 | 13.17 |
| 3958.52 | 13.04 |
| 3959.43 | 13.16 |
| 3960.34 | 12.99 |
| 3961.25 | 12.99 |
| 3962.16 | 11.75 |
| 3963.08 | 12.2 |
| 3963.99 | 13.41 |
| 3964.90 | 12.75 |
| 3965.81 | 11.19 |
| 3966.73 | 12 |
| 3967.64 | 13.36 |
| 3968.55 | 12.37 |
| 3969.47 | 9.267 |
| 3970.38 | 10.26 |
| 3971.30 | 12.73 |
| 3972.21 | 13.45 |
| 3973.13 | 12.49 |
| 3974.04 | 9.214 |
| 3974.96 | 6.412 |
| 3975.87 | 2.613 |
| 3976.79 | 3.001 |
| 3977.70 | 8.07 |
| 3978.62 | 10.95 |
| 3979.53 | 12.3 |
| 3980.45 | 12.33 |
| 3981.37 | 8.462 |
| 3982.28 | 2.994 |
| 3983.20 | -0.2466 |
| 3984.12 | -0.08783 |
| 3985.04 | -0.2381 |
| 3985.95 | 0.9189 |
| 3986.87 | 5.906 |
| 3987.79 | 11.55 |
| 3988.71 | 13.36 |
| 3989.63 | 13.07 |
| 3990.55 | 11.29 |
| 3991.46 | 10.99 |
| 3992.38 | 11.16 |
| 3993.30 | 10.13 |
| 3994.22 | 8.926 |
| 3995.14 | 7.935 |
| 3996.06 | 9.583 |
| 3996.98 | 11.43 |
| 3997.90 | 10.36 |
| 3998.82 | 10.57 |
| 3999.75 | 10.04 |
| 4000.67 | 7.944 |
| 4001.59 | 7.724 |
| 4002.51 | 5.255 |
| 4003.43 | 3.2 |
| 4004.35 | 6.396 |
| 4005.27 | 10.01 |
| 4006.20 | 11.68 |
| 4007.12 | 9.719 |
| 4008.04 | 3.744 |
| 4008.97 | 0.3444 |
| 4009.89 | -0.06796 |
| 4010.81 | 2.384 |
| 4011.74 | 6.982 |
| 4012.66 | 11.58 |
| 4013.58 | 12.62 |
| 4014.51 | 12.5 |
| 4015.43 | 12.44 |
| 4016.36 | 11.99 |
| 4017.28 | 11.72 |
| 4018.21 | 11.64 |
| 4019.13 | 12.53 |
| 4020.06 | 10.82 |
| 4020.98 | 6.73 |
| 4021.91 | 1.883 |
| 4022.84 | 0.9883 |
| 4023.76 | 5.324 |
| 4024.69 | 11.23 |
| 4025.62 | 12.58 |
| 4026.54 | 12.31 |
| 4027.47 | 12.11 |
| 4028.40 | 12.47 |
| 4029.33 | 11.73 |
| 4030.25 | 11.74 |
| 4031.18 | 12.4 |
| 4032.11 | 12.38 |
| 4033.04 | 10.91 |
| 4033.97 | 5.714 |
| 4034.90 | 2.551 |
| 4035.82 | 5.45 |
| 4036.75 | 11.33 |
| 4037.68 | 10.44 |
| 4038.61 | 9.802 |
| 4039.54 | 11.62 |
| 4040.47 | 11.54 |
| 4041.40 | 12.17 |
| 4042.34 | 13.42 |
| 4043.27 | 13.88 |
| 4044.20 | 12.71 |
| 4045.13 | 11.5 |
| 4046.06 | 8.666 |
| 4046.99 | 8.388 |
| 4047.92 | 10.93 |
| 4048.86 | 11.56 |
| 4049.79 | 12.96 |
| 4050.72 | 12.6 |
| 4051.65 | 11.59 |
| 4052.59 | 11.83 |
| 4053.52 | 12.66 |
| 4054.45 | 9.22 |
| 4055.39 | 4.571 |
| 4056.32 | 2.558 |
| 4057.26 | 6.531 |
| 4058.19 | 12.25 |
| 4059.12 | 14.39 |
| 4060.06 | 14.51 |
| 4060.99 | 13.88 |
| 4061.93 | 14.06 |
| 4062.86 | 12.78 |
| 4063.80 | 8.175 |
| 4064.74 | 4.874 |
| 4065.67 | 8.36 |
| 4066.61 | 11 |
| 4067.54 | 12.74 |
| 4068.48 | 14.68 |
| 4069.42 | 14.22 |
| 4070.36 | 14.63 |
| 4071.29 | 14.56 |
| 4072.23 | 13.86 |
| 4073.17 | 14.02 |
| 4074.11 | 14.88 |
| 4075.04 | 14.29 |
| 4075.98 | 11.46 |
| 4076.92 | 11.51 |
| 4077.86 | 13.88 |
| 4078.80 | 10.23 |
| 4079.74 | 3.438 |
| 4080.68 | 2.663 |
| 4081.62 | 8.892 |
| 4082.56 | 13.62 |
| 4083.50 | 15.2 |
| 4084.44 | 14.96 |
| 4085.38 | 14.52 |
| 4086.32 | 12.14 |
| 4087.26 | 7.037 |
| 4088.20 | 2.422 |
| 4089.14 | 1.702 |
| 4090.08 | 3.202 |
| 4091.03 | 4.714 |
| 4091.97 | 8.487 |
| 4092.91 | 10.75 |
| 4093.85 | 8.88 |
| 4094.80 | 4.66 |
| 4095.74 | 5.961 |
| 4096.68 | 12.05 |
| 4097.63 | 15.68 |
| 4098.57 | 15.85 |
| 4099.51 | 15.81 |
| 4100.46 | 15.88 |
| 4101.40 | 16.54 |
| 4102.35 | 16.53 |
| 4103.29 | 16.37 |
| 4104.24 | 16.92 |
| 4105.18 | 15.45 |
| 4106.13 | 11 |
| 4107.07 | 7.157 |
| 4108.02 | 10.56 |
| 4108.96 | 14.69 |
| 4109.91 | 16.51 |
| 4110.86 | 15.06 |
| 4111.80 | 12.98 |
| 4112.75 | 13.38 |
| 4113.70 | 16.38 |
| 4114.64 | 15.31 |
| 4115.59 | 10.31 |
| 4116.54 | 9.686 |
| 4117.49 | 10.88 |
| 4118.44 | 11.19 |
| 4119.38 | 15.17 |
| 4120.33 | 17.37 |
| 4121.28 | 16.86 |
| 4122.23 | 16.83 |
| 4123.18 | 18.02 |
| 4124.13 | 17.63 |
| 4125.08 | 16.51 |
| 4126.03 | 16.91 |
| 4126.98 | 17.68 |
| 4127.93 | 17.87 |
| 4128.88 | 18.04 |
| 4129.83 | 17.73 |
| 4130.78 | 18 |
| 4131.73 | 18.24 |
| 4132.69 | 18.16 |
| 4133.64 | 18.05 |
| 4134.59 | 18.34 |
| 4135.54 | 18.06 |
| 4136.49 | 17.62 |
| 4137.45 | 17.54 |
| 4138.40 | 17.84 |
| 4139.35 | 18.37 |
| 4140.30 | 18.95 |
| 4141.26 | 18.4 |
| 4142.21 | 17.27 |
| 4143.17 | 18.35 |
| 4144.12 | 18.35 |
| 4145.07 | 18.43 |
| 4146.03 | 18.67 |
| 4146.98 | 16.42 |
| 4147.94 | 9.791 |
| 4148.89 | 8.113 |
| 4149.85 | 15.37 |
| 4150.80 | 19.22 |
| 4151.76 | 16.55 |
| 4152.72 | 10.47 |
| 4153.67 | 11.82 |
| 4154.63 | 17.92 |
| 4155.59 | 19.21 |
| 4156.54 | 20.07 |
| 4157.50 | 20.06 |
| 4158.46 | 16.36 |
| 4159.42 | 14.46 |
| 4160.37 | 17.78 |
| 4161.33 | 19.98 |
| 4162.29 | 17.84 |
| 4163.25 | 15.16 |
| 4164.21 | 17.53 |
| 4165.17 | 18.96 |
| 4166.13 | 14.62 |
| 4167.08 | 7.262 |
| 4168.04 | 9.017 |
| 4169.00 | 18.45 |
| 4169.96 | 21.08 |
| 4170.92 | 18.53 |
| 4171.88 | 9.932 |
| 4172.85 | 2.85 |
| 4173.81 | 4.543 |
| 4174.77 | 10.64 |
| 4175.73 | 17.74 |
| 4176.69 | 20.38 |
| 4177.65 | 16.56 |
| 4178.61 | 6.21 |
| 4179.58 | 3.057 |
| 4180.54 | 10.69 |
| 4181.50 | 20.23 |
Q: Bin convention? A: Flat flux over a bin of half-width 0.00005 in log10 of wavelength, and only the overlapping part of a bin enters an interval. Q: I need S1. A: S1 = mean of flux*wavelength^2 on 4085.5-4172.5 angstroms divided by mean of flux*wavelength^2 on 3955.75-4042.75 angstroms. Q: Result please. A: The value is 1.68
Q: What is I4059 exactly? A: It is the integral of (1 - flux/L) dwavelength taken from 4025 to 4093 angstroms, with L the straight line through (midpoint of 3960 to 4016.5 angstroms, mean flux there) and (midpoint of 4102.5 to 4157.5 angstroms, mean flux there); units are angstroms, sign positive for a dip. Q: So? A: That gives 9.0 angstroms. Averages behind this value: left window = 8.88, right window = 15.9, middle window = 10.7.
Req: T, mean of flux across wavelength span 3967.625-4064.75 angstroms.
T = 9.31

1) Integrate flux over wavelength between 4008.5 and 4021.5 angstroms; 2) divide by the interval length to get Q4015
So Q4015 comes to 8.84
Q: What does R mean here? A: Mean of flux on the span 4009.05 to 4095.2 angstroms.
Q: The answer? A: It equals 10.1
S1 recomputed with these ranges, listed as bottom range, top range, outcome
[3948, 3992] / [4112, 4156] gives 1.73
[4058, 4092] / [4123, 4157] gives 1.62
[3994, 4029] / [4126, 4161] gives 2.11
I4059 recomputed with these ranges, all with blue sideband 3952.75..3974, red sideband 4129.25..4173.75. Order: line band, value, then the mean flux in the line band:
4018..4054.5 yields 9.4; 10.3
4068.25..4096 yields 8.6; 10.2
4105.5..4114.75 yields 1.3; 13.3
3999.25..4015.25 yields 7.2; 7.28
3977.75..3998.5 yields 7.3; 8.33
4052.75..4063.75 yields 2.9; 10.6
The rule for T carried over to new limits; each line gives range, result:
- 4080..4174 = 14.3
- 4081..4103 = 10.7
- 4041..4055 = 11.6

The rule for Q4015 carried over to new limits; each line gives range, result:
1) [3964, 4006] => 8.81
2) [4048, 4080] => 11.5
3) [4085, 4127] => 12.6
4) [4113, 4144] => 16.7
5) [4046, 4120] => 11.5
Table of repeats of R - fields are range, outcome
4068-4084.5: 12.2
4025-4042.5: 10.6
